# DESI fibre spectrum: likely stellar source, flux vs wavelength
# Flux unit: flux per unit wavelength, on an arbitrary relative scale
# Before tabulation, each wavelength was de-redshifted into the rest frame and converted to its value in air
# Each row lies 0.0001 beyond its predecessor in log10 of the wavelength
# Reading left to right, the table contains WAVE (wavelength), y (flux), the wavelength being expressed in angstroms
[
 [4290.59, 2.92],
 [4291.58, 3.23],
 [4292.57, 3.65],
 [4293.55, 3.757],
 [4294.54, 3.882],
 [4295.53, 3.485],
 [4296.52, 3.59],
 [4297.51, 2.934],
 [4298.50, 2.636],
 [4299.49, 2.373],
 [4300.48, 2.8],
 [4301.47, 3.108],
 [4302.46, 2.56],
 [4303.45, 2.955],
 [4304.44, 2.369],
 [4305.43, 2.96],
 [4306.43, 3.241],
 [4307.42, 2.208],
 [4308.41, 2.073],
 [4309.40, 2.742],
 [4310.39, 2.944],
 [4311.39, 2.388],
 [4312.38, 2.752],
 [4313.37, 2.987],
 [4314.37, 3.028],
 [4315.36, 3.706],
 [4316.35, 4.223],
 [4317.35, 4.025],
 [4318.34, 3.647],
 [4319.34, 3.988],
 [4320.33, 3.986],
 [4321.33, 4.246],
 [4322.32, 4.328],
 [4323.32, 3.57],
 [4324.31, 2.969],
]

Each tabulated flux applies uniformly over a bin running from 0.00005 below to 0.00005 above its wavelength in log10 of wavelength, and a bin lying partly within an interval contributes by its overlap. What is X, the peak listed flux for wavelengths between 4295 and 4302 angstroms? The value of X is 3.59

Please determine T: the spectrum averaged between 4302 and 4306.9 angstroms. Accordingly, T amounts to 2.81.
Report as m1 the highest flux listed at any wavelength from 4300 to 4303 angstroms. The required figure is 3.108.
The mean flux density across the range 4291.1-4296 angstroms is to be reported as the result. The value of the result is 3.61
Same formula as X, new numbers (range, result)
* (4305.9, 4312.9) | 3.241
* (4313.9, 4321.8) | 4.246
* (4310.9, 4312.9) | 2.752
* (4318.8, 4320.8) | 3.988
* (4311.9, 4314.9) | 3.028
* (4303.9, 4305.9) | 2.96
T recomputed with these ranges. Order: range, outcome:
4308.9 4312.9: 2.71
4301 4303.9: 2.87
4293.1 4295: 3.82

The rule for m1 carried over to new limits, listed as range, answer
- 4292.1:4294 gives 3.757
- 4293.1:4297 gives 3.882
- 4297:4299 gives 2.934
